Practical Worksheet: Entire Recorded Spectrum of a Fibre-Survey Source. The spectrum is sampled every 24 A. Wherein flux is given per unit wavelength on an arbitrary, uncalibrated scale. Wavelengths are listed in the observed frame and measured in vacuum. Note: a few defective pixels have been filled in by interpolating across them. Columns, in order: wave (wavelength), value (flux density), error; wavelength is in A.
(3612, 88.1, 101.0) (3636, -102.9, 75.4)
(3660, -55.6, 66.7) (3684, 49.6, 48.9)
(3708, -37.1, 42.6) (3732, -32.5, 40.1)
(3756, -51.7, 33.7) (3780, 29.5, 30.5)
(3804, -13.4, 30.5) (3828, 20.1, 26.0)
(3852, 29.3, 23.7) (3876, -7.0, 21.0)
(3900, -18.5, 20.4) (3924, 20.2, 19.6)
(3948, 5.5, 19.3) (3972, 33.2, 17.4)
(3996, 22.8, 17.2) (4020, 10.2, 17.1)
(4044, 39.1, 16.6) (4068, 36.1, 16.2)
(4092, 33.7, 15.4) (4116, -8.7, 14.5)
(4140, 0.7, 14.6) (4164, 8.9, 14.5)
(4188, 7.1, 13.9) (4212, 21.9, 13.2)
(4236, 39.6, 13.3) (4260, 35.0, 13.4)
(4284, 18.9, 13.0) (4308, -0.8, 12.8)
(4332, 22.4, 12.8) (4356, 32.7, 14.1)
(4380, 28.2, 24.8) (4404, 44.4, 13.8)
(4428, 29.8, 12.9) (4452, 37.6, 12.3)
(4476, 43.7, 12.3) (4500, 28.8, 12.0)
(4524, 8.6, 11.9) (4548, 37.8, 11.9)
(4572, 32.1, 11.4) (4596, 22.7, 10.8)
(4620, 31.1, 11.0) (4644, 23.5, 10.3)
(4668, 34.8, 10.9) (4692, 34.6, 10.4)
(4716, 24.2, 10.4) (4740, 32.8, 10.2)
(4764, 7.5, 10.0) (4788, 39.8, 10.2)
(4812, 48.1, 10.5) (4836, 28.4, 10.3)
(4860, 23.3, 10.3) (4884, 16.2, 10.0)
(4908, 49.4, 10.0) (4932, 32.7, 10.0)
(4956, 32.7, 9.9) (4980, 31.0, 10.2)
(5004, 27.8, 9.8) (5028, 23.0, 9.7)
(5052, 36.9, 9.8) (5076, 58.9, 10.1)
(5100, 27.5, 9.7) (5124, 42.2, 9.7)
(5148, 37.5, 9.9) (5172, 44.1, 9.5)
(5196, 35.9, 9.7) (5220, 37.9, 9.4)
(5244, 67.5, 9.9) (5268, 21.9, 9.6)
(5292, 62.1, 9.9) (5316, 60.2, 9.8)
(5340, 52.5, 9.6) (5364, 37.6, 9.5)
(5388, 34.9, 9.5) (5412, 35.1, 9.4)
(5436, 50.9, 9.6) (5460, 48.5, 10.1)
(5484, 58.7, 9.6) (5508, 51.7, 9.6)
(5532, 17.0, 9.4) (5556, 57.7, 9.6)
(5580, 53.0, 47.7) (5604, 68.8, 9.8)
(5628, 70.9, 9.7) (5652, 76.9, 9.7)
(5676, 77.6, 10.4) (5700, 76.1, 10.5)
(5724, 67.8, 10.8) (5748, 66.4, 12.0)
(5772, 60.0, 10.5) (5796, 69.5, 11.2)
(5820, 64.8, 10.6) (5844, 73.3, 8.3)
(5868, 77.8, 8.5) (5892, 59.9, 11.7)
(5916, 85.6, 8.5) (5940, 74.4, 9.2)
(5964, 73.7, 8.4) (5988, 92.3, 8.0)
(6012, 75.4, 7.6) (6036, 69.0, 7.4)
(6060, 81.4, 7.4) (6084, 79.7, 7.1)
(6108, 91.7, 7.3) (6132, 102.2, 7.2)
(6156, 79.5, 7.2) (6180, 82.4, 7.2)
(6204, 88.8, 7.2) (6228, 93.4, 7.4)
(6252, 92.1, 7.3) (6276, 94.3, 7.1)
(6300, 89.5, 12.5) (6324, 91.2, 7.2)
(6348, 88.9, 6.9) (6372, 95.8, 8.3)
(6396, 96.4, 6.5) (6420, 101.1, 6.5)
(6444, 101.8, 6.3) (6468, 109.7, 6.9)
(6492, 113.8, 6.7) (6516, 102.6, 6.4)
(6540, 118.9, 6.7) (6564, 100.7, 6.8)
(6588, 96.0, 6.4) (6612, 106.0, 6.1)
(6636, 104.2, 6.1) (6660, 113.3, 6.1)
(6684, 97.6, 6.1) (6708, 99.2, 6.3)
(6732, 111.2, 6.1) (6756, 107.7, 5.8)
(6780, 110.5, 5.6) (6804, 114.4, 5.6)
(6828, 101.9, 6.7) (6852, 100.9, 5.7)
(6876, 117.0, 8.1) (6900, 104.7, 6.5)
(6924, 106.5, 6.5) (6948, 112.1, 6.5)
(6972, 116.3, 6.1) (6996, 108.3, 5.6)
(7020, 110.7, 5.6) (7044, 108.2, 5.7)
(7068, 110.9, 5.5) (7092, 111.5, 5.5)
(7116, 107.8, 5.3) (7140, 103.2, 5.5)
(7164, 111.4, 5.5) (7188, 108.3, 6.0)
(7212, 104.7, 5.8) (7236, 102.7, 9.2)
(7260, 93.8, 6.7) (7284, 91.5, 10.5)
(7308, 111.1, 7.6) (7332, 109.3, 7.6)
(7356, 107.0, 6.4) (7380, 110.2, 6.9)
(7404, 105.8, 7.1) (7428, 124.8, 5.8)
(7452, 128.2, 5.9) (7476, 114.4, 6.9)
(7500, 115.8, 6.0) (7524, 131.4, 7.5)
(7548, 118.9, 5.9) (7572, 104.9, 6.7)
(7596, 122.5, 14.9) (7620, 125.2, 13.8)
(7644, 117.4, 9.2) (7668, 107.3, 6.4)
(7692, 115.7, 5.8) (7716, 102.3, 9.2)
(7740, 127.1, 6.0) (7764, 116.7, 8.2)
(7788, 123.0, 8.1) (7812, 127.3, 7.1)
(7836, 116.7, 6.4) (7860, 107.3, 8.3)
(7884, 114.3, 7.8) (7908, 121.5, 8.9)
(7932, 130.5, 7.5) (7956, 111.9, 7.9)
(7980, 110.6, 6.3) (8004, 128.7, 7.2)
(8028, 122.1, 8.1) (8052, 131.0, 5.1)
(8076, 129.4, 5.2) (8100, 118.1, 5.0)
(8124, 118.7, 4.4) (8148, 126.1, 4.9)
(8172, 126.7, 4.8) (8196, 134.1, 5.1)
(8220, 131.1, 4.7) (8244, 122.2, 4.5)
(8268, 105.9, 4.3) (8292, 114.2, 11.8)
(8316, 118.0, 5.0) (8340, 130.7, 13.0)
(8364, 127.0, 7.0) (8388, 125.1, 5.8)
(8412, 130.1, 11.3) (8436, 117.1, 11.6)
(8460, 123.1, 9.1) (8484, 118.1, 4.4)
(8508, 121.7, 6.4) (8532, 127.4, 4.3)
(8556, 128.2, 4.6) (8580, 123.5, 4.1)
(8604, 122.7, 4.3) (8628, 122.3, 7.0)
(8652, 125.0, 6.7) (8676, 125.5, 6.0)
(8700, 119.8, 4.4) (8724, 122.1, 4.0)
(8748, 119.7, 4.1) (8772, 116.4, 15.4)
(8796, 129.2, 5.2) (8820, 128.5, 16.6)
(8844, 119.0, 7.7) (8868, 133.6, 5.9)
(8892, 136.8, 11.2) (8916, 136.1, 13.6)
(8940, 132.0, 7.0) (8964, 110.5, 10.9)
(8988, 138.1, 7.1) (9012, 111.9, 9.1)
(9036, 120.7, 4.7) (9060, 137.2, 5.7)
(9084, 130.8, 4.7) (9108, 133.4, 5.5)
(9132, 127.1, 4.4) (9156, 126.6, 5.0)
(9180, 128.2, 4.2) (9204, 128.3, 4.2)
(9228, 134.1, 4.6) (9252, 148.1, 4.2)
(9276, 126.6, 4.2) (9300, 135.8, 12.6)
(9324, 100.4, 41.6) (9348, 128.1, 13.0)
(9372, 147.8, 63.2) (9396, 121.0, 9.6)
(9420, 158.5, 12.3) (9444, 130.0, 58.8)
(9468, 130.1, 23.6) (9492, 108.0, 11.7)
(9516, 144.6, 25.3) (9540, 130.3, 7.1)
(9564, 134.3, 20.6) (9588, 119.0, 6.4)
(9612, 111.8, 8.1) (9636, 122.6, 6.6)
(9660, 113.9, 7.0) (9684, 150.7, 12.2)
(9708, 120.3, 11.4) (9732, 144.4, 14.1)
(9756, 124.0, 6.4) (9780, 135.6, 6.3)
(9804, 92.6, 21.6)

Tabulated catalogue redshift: 0.404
